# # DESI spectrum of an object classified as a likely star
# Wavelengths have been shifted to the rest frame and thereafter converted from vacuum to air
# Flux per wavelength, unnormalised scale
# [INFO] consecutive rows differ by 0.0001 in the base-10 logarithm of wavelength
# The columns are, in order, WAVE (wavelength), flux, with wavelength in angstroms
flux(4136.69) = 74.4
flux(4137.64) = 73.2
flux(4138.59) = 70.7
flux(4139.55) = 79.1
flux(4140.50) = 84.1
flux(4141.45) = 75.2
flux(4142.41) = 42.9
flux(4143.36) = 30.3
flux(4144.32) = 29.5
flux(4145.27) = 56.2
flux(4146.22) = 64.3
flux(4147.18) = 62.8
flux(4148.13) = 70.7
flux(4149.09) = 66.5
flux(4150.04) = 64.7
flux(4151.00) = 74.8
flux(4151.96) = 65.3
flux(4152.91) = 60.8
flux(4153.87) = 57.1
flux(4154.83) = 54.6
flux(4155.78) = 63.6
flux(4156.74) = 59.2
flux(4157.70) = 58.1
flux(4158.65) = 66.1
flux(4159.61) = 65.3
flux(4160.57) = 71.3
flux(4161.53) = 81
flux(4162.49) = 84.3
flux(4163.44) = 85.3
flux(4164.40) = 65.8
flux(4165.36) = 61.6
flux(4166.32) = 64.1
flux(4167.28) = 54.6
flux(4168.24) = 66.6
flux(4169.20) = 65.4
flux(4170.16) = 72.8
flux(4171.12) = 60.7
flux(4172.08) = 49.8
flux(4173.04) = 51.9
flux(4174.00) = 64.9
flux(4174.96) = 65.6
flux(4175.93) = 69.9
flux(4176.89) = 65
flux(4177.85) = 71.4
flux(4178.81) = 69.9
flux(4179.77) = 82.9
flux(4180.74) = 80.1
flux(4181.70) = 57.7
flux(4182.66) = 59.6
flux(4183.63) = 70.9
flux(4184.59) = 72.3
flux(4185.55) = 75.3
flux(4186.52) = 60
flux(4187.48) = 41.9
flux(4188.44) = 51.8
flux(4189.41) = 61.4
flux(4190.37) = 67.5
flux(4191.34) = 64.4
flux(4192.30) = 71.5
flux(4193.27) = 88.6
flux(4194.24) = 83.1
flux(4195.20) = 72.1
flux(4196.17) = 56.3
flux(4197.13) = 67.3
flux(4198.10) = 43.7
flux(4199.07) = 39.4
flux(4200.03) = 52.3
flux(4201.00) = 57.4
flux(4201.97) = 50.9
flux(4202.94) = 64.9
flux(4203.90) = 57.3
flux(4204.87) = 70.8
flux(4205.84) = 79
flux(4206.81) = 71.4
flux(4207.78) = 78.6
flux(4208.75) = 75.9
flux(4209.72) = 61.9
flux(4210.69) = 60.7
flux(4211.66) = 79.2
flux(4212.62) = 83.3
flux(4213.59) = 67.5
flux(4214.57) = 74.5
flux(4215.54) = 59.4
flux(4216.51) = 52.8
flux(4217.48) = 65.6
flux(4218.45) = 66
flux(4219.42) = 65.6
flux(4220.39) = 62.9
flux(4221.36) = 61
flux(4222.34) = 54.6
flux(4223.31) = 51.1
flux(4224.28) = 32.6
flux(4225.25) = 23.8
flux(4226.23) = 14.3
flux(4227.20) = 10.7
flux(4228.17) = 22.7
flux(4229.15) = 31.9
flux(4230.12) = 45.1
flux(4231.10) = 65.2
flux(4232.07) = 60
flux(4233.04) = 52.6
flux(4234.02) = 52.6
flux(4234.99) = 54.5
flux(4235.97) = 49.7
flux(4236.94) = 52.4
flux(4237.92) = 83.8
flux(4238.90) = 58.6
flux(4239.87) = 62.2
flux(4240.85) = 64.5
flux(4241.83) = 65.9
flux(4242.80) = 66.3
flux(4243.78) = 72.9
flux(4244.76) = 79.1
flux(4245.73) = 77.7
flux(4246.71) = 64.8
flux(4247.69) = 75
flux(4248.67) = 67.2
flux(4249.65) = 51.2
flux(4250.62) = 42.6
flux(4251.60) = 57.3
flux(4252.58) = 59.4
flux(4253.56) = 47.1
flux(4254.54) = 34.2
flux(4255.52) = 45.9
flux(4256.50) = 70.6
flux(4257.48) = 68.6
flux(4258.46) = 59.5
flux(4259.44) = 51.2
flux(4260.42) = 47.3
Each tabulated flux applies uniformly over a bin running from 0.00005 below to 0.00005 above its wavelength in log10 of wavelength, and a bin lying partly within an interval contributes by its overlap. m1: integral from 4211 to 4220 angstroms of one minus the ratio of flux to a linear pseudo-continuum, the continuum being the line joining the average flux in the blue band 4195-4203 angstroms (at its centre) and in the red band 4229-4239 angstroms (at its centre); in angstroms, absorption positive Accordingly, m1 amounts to -2.1 angstroms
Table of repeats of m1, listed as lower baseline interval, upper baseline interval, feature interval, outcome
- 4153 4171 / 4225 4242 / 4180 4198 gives -2.13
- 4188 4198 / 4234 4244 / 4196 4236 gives 5.59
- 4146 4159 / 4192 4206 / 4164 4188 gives -0.57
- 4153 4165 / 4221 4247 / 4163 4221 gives -4.47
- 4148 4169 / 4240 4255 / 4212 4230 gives 3.72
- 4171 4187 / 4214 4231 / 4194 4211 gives -2.25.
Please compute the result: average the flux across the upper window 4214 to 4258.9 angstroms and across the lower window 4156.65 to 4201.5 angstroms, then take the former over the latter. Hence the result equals 0.9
